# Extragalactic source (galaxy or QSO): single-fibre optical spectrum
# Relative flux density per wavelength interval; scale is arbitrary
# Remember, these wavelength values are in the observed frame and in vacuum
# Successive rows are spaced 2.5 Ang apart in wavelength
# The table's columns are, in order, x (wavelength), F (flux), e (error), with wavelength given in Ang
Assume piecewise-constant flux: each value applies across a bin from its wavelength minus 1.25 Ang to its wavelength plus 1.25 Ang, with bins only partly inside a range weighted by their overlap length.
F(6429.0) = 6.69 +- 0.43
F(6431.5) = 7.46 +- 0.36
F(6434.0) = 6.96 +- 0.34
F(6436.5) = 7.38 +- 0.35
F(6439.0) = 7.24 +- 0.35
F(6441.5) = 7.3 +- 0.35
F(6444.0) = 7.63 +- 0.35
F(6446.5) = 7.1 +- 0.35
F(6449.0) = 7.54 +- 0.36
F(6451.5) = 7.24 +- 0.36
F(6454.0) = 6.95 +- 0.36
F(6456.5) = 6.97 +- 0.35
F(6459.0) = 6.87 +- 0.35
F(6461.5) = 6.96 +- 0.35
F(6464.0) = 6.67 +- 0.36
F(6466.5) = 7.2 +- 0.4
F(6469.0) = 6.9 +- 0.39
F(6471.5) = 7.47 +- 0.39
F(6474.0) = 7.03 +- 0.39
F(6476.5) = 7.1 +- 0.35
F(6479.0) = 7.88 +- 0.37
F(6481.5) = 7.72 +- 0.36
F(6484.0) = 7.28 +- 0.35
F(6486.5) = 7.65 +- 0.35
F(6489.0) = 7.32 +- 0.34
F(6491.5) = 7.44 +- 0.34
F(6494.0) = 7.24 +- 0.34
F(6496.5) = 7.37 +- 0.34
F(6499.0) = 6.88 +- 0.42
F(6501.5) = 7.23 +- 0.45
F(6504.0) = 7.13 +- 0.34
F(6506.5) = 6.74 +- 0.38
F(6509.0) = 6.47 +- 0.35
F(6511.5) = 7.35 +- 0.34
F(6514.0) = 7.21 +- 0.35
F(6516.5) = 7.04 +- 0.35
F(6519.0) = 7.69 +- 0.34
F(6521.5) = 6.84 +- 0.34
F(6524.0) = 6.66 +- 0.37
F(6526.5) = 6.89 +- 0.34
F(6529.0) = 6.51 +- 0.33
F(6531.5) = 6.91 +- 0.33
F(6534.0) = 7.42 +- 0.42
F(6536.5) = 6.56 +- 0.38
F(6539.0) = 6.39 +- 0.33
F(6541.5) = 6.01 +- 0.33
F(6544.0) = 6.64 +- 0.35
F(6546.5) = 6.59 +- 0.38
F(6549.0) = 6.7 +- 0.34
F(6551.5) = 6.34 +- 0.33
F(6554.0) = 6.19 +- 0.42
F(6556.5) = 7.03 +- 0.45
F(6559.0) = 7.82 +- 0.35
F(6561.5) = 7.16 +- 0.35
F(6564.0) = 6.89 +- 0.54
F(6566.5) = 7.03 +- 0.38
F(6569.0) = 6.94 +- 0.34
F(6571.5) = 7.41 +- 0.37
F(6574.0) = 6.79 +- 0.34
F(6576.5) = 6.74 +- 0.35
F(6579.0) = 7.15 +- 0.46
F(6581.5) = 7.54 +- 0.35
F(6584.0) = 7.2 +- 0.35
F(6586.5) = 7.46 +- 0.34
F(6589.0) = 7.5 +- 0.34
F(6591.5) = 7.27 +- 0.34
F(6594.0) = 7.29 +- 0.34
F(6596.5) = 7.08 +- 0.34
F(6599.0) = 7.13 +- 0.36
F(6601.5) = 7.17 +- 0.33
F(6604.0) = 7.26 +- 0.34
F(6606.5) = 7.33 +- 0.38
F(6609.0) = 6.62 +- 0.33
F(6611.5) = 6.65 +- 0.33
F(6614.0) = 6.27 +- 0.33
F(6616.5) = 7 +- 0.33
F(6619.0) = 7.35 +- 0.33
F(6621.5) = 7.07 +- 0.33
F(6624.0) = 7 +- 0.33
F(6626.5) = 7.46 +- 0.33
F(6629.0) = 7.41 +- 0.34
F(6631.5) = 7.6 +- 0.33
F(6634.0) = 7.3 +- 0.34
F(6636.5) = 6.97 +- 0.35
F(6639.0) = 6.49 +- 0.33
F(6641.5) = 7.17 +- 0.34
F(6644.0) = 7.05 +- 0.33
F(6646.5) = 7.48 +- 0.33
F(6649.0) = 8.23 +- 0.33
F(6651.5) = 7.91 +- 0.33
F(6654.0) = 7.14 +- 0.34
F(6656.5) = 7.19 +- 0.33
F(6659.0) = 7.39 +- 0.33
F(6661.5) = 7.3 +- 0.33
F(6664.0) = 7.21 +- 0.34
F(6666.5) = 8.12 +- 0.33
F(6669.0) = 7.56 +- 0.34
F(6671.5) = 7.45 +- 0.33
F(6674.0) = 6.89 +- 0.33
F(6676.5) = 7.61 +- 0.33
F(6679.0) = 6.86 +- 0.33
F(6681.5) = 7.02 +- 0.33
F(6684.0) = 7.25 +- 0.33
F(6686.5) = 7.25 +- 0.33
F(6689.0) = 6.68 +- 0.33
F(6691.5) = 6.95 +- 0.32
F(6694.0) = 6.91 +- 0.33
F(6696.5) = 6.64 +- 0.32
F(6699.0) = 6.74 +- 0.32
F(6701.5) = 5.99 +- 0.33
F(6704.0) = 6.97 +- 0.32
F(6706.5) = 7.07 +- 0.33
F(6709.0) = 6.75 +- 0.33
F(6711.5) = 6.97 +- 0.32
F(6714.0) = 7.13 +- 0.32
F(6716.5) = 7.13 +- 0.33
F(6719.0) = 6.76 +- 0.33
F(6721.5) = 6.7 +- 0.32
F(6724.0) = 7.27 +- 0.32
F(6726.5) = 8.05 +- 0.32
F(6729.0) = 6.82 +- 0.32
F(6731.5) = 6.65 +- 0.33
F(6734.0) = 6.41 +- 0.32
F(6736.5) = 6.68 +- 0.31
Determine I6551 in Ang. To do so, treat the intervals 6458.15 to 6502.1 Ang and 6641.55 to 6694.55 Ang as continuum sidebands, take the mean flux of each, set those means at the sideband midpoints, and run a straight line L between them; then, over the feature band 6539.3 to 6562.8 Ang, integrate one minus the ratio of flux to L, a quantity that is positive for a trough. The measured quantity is 1.8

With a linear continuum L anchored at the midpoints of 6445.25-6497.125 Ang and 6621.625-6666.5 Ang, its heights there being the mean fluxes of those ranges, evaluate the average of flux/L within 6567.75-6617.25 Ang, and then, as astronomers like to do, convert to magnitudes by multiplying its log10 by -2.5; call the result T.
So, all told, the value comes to 0.03 mag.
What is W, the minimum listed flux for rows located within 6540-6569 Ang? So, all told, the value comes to 6.01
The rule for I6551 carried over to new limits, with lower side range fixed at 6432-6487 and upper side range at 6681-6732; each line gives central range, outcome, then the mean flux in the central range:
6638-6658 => -0.96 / 7.34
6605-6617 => 0.48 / 6.77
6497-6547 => 1.99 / 6.87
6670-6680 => -0.35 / 7.22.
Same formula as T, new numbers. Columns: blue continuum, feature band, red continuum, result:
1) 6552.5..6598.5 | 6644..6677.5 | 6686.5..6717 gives -0.082 mag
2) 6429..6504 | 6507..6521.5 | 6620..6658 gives 0.022 mag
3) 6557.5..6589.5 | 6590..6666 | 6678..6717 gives -0.022 mag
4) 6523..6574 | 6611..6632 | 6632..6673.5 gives 0.017 mag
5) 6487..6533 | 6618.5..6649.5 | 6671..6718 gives -0.040 mag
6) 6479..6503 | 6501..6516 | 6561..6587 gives 0.046 mag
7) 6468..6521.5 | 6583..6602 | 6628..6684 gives 0.004 mag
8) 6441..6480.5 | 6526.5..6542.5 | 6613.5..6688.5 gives 0.086 mag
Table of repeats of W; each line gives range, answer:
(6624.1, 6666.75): 6.49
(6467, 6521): 6.47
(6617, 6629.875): 7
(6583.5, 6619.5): 6.27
